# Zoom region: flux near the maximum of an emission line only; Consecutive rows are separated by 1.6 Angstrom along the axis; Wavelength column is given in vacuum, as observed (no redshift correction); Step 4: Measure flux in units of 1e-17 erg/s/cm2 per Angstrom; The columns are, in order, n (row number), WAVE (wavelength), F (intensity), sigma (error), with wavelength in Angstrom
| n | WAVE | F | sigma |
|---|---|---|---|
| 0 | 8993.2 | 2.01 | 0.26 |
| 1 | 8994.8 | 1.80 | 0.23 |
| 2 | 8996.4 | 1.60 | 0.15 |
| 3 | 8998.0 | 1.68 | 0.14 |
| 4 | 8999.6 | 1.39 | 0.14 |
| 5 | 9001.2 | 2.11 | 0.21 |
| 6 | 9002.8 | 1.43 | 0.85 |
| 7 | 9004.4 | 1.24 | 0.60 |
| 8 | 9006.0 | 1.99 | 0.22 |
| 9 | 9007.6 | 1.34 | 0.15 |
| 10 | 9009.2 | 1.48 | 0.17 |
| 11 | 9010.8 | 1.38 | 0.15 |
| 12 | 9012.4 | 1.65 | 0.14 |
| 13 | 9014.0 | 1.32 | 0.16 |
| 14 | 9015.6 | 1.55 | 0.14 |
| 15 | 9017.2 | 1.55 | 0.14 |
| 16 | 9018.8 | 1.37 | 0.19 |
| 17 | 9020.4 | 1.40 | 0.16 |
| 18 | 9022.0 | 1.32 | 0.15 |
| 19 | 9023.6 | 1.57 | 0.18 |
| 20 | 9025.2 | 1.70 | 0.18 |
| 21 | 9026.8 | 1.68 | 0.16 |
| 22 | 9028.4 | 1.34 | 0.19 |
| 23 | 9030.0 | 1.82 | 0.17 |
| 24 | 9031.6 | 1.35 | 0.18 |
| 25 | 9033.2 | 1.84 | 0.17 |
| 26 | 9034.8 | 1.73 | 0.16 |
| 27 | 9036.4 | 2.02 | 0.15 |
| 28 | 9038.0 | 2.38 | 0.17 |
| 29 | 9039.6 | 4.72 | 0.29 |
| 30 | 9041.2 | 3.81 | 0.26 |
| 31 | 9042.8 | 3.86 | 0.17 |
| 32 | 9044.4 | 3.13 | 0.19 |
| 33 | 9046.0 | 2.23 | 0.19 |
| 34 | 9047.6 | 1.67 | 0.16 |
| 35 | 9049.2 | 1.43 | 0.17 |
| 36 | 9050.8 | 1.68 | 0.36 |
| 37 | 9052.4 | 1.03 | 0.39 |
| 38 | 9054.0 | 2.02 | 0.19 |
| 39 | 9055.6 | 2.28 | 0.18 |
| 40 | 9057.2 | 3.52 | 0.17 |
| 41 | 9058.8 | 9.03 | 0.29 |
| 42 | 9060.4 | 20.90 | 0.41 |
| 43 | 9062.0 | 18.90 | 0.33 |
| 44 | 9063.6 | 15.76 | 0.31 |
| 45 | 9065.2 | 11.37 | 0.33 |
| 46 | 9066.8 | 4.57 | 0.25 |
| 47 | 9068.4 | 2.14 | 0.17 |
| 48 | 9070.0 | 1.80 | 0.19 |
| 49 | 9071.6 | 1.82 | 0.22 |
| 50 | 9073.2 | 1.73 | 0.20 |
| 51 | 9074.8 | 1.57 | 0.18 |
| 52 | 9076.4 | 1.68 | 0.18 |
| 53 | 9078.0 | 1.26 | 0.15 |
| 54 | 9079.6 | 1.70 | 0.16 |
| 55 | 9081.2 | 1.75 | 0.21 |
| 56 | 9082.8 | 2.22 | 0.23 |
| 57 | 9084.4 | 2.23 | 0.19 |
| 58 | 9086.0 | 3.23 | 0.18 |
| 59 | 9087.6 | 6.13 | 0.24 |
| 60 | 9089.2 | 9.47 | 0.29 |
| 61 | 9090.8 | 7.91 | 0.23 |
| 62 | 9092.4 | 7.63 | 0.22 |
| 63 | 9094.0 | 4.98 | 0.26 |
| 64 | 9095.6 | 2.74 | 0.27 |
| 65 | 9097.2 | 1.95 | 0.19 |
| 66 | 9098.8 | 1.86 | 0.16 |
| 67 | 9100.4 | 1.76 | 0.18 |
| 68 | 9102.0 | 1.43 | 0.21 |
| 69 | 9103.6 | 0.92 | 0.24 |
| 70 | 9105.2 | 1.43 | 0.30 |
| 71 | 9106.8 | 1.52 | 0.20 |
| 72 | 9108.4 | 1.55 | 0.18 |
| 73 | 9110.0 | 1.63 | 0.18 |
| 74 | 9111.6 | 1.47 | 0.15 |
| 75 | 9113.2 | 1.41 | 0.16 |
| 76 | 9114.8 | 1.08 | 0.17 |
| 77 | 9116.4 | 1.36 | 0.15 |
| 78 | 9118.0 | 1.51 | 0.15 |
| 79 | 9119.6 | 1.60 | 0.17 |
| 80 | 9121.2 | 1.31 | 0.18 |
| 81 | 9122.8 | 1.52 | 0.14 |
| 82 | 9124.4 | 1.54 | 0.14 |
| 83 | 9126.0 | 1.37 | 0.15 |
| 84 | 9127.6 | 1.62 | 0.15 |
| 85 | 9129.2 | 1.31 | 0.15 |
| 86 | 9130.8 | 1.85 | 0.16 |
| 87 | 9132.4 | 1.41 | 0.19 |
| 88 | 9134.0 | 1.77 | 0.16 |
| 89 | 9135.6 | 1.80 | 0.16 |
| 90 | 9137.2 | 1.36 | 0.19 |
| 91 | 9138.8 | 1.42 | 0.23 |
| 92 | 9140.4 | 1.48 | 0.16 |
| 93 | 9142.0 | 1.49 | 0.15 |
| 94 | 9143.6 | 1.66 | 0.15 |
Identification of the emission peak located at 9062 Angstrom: H-alpha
